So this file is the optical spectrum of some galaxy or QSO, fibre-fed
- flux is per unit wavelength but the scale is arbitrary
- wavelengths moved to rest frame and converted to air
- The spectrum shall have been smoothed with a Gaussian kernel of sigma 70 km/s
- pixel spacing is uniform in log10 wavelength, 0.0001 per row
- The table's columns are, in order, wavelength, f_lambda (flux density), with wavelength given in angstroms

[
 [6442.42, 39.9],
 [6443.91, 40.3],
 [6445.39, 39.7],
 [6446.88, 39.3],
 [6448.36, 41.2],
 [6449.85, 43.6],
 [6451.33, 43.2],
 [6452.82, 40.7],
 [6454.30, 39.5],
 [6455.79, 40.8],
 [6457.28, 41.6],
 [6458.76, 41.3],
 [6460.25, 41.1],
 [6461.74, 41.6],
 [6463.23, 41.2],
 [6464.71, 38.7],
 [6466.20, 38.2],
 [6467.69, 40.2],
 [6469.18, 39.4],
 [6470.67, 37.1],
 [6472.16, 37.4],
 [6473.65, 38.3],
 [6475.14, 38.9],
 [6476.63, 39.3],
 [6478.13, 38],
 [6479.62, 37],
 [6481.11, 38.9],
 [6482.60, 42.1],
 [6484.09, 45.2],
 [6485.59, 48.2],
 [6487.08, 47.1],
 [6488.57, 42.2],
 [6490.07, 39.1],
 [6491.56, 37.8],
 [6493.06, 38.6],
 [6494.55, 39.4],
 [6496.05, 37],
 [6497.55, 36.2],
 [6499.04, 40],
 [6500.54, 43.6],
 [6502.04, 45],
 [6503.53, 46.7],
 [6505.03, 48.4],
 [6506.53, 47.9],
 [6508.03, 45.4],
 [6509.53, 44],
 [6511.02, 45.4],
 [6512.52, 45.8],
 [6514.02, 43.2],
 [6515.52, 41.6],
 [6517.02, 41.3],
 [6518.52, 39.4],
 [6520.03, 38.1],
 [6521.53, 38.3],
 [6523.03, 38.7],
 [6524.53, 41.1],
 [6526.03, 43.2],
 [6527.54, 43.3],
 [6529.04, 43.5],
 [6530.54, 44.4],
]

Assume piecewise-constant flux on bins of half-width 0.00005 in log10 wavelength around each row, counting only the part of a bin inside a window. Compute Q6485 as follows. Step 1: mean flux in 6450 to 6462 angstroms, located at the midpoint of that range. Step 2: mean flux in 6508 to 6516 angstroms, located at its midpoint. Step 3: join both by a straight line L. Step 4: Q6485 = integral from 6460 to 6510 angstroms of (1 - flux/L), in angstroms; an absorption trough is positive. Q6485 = 2.0 angstroms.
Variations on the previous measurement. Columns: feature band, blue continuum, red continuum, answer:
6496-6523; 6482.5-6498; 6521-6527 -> -1.2 angstroms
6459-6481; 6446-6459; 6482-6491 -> 1.8 angstroms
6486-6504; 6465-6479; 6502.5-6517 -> 0.6 angstroms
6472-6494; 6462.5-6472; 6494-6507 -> 0.1 angstroms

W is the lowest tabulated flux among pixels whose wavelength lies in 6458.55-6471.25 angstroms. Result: 37.1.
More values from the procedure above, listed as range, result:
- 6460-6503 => 36.2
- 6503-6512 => 44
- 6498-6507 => 40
